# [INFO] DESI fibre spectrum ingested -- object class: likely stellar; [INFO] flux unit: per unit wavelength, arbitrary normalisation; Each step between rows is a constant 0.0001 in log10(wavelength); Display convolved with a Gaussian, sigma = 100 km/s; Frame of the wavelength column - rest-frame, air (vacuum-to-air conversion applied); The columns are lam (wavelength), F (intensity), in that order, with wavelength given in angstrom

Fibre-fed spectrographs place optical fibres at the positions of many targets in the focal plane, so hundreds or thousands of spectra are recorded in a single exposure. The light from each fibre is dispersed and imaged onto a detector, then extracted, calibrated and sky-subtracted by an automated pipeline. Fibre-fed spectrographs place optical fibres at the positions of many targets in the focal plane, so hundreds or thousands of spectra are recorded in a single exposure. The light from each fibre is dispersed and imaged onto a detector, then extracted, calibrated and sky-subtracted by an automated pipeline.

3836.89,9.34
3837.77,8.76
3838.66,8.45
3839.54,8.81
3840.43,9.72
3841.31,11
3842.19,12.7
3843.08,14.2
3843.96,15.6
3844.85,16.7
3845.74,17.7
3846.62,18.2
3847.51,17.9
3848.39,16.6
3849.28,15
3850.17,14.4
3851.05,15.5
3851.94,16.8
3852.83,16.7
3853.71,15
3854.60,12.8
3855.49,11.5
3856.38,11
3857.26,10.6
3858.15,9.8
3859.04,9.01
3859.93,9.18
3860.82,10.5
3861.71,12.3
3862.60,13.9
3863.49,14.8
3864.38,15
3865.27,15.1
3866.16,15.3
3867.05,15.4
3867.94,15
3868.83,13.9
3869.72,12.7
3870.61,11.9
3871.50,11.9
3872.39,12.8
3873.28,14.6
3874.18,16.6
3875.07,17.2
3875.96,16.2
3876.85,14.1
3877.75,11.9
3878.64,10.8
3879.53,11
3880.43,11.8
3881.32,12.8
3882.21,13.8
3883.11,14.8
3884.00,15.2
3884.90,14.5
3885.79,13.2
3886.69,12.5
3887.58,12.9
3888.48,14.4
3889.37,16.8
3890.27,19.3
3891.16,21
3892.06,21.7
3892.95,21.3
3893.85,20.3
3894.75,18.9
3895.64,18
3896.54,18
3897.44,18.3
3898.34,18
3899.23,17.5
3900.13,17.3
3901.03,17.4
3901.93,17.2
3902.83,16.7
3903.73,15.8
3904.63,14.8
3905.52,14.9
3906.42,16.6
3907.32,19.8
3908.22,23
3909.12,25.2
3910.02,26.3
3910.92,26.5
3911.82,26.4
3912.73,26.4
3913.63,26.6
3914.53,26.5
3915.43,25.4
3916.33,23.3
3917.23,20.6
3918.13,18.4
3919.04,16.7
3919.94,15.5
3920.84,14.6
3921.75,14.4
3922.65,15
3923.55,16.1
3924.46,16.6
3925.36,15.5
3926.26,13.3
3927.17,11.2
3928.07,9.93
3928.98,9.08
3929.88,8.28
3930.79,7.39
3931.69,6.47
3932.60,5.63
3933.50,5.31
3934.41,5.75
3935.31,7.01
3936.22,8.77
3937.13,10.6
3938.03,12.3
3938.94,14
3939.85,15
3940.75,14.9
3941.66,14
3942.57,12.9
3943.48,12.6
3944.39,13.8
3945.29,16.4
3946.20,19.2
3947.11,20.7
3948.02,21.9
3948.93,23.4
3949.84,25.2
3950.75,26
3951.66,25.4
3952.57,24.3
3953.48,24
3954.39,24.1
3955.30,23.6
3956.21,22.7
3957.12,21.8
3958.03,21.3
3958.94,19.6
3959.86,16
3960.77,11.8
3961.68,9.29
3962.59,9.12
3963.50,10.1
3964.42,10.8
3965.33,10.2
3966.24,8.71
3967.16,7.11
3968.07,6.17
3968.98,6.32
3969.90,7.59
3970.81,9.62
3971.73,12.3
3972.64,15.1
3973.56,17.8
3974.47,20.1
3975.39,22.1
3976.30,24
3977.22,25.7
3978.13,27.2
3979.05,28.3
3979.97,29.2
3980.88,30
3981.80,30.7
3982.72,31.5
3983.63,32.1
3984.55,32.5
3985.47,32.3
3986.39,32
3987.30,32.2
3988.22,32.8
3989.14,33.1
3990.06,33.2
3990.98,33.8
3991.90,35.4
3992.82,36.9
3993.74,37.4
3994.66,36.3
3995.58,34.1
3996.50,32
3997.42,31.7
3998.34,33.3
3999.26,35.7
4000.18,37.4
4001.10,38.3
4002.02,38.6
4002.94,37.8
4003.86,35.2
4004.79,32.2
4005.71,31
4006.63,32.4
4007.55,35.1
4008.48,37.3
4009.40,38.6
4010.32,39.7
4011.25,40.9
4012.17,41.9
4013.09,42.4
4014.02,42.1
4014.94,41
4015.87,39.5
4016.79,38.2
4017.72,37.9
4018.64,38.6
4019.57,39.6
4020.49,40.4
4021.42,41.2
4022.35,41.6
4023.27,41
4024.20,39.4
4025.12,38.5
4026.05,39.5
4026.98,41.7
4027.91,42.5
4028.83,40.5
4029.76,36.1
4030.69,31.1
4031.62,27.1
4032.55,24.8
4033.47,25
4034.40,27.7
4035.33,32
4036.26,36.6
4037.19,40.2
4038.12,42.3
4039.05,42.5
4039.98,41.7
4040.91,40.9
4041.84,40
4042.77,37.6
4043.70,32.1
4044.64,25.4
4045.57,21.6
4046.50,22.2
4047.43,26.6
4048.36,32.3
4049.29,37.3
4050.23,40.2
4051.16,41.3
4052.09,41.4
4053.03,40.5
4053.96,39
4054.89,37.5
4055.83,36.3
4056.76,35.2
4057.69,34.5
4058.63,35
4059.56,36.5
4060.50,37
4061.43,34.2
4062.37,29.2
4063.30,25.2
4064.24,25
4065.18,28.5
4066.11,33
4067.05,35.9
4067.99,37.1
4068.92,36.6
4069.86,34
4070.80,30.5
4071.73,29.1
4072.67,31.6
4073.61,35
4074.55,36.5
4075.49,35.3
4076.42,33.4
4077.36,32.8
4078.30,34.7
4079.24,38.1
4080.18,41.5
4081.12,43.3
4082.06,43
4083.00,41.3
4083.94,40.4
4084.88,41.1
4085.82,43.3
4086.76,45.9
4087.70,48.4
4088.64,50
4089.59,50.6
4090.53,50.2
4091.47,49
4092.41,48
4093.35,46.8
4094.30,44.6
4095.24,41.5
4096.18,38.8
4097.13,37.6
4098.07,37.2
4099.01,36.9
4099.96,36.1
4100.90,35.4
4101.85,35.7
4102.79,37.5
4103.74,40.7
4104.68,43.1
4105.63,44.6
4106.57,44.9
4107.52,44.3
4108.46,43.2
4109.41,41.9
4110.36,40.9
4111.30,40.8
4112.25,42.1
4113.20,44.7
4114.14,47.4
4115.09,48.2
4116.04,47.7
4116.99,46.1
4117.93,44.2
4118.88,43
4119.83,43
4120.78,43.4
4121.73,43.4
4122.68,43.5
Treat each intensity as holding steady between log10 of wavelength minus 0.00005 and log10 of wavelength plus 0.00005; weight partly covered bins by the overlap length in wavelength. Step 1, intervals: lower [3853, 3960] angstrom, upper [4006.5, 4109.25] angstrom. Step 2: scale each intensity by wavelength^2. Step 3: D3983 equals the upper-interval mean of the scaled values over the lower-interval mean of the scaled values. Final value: 2.52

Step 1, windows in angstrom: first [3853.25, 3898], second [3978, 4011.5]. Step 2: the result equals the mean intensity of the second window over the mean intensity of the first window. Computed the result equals 2.36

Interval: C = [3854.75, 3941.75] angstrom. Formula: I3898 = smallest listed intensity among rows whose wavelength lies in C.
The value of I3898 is 5.31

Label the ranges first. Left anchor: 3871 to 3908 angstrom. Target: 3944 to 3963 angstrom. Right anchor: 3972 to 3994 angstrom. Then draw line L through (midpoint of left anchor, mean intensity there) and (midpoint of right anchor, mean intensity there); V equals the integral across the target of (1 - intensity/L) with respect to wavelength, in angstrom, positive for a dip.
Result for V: 3.73 angstrom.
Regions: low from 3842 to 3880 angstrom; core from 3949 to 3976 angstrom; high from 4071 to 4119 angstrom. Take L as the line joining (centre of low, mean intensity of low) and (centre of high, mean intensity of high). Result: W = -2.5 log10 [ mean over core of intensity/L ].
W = 0.49 mag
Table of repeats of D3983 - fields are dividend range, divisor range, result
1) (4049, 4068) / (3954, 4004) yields 1.47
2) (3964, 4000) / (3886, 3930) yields 1.45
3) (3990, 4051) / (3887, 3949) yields 2.31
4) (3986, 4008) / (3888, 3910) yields 1.95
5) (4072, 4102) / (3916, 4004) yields 2.10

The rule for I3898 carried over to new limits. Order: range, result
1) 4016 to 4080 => 21.6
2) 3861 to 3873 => 11.9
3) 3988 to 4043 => 24.8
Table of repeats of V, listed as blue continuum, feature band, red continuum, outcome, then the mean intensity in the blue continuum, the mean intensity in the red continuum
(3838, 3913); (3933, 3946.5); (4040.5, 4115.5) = 6.4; 15.5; 38.2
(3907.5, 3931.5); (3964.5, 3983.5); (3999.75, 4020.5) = 7.5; 18.3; 38.1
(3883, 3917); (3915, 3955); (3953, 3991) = 9.3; 19.3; 21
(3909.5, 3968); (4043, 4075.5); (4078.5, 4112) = 2.6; 16.2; 42.4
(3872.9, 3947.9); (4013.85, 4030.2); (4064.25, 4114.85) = -4.8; 15.9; 40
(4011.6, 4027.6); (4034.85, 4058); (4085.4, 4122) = 3.0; 40.3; 43.4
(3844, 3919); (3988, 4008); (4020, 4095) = -3.1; 16.5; 37.1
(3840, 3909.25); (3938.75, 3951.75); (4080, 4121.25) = 3.1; 15.1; 43.2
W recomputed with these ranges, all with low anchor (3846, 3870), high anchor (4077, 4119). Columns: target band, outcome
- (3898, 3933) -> 0.18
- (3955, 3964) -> 0.50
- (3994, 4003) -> -0.16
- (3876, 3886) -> 0.25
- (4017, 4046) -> -0.06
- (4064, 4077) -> 0.19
